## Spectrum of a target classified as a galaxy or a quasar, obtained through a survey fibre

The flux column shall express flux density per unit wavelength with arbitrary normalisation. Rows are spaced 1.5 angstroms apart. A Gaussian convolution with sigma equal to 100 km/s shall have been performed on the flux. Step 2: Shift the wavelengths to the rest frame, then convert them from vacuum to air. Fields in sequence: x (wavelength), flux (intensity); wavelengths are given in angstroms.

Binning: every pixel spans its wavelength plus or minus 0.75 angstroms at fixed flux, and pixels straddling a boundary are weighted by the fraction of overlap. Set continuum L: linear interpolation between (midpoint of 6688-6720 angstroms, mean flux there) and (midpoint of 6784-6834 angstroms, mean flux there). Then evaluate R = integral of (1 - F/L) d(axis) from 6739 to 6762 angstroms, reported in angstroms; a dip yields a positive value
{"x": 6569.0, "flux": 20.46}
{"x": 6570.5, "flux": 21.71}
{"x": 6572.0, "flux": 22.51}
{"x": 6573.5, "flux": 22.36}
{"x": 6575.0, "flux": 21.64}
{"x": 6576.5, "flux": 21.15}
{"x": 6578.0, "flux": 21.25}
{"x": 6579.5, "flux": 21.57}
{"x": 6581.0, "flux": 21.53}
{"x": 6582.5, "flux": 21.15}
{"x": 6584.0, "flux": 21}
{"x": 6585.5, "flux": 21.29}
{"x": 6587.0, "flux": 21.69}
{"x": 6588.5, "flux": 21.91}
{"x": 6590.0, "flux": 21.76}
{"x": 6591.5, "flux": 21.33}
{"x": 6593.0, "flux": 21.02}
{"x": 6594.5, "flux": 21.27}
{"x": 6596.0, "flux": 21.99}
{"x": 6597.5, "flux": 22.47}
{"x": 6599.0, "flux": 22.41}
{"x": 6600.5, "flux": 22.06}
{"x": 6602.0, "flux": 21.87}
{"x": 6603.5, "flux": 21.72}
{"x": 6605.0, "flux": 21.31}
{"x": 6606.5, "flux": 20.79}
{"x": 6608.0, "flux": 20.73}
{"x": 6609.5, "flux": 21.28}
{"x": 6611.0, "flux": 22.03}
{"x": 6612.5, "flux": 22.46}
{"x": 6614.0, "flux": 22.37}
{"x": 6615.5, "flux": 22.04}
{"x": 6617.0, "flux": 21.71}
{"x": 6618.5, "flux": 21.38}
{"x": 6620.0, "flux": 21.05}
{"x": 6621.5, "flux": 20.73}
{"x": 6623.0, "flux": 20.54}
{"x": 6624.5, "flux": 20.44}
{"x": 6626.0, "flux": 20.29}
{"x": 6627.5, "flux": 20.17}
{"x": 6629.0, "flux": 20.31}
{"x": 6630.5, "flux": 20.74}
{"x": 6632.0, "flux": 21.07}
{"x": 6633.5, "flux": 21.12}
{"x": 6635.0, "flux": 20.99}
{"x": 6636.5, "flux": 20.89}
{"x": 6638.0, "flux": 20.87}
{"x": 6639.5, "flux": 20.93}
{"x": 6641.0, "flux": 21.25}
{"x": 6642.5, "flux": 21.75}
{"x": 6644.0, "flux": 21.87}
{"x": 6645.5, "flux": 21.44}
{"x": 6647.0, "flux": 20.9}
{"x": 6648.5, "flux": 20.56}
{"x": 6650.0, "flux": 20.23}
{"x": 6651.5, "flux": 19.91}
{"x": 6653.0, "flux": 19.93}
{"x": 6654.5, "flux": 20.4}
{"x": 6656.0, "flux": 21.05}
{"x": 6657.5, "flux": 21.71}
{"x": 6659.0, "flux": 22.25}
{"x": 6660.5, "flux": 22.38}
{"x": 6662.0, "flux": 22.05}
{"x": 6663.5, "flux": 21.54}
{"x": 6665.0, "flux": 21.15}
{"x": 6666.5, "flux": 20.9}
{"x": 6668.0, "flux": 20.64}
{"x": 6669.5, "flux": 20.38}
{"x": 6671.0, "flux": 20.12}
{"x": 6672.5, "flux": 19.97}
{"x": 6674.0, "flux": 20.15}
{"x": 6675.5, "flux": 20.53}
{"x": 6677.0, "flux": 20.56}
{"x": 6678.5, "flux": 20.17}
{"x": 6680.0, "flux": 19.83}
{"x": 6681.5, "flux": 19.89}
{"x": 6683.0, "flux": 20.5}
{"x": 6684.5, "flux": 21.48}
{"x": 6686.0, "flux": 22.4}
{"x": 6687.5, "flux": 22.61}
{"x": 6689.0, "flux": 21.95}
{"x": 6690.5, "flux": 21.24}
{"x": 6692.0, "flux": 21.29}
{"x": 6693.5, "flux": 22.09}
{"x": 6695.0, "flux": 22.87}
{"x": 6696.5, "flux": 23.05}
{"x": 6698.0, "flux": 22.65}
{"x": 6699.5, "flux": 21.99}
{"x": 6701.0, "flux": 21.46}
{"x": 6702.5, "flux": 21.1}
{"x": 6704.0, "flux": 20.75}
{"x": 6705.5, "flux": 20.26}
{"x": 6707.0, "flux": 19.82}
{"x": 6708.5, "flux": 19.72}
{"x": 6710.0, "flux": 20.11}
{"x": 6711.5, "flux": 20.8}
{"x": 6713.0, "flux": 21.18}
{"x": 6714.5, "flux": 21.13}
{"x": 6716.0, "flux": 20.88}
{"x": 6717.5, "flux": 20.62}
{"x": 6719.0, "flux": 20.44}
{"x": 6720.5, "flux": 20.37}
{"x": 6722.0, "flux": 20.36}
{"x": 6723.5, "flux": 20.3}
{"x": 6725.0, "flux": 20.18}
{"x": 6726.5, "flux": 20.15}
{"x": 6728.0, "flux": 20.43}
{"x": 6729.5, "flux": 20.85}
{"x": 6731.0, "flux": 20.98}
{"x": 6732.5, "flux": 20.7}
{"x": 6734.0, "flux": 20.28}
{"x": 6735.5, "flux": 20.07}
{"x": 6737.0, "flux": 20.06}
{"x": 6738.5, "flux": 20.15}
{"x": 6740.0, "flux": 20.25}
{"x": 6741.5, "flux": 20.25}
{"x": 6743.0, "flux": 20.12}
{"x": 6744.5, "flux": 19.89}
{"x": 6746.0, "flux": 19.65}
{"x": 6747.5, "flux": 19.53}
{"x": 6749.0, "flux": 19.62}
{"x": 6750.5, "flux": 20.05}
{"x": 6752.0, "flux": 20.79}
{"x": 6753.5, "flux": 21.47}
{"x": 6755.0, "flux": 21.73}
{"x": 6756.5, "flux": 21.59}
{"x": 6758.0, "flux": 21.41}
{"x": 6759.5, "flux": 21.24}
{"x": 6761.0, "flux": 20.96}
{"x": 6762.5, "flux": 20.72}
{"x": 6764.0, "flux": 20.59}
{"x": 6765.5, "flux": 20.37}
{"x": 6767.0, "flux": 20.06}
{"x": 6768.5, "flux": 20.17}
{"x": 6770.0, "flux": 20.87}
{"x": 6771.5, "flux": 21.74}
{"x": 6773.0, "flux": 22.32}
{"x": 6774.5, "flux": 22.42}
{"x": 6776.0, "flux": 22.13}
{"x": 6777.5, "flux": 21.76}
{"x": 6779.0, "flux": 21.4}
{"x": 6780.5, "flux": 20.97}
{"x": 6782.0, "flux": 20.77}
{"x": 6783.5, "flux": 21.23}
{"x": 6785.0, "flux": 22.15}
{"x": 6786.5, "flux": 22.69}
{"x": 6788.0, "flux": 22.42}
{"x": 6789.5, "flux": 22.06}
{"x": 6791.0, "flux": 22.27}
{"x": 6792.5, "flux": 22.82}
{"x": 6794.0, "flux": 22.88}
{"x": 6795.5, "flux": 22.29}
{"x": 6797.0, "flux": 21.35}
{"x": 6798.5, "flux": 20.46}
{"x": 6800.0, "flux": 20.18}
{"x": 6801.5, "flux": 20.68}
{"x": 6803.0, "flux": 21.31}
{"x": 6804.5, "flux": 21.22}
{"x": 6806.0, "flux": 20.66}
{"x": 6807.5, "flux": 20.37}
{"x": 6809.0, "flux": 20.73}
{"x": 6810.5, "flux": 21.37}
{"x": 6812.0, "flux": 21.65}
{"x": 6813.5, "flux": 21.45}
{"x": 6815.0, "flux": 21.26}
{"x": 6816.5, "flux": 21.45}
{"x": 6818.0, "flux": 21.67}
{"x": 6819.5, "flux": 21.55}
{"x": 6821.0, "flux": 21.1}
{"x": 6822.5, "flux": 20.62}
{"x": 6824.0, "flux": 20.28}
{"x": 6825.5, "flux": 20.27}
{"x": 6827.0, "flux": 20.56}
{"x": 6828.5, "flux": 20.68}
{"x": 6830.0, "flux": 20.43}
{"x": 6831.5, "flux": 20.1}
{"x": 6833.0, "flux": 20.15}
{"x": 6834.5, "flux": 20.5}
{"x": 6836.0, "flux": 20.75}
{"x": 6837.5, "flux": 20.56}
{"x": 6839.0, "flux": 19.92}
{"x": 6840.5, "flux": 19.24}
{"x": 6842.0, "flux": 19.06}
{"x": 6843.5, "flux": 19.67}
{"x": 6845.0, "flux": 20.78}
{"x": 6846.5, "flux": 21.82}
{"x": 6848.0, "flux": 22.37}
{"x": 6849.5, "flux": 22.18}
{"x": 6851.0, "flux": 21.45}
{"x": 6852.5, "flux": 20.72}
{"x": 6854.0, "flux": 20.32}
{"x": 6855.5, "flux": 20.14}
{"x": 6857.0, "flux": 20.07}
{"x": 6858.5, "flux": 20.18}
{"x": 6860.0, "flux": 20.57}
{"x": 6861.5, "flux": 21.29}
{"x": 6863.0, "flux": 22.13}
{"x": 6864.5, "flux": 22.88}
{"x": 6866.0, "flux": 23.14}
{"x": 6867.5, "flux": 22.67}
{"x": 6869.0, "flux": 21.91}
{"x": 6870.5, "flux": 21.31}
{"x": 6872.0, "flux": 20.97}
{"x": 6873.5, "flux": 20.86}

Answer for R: 0.7 angstroms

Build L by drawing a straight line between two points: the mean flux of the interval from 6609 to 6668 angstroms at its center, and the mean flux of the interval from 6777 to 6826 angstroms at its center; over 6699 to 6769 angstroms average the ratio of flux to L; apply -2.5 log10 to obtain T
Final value 0.04 mag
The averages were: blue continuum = 21.1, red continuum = 21.4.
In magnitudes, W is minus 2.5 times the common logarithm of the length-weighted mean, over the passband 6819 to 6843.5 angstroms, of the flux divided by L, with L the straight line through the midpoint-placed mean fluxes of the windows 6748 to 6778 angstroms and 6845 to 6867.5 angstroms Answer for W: 0.05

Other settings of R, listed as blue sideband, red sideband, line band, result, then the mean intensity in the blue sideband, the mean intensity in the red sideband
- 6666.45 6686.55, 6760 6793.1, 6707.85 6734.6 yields 0.5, 20.5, 21.5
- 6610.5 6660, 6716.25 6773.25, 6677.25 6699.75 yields -0.8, 21.1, 20.5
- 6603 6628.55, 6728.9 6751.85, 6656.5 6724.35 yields -1.5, 21.2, 20.2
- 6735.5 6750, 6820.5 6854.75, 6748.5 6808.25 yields -3.3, 20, 20.6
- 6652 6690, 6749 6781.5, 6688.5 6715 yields -0.3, 21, 21.1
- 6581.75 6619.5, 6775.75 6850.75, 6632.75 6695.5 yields 1.2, 21.6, 21.1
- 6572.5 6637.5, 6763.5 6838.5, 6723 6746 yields 1.0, 21.4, 21.2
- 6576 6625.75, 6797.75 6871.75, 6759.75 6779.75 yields -0.1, 21.5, 20.9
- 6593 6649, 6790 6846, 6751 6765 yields -0.1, 21.3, 20.9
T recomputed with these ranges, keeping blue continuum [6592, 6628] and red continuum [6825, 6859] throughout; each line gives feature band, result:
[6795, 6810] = -0.01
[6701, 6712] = 0.03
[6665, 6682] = 0.04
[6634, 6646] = 0.00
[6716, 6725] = 0.03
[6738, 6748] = 0.05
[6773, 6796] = -0.06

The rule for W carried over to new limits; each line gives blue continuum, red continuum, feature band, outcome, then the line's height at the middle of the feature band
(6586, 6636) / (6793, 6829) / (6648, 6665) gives 0.01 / 21.3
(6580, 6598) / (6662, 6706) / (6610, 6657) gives 0.02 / 21.4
